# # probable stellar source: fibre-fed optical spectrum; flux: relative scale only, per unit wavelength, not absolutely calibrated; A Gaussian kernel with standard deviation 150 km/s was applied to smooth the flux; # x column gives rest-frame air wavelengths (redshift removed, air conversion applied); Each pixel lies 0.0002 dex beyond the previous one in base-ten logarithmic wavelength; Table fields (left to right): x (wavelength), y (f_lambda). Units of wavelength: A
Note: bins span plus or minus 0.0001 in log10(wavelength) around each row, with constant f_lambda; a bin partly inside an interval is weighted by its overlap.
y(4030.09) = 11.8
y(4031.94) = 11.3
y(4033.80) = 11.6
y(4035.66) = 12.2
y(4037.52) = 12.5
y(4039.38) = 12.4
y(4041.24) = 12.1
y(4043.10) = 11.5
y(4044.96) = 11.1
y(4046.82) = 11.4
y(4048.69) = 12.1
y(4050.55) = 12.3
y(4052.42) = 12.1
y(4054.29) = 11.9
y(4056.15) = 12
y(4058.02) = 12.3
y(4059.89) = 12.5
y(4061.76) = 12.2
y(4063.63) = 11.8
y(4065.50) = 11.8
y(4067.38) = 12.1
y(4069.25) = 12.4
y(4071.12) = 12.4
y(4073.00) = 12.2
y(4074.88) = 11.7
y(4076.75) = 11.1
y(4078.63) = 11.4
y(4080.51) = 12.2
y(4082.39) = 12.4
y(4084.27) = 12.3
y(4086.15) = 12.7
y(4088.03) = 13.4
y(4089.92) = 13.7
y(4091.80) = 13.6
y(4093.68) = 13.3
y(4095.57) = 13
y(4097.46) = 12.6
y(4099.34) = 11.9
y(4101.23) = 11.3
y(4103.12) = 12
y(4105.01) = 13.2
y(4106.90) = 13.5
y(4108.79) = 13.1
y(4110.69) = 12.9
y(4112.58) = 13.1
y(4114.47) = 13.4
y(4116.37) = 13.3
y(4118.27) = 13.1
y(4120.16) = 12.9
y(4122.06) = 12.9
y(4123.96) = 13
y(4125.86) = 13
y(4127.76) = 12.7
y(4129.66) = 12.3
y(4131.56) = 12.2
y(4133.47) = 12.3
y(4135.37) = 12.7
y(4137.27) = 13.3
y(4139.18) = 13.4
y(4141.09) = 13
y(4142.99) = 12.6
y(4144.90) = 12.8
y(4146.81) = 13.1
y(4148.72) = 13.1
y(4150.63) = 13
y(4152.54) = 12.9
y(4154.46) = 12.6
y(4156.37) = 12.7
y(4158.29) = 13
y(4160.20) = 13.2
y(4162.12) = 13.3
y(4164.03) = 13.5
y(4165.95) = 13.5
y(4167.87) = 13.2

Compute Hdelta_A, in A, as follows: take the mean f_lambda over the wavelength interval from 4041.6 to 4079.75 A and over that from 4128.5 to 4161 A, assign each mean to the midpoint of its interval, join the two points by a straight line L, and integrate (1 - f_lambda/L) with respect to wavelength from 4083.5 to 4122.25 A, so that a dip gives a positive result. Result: -1.7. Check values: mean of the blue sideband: 11.9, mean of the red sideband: 12.8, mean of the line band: 12.9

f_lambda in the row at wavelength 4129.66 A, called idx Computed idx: 12.3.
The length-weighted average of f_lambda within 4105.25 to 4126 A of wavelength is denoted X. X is 13.1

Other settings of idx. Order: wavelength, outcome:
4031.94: 11.3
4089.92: 13.7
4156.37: 12.7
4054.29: 11.9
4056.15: 12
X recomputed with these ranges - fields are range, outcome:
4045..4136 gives 12.5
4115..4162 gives 12.9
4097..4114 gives 12.7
